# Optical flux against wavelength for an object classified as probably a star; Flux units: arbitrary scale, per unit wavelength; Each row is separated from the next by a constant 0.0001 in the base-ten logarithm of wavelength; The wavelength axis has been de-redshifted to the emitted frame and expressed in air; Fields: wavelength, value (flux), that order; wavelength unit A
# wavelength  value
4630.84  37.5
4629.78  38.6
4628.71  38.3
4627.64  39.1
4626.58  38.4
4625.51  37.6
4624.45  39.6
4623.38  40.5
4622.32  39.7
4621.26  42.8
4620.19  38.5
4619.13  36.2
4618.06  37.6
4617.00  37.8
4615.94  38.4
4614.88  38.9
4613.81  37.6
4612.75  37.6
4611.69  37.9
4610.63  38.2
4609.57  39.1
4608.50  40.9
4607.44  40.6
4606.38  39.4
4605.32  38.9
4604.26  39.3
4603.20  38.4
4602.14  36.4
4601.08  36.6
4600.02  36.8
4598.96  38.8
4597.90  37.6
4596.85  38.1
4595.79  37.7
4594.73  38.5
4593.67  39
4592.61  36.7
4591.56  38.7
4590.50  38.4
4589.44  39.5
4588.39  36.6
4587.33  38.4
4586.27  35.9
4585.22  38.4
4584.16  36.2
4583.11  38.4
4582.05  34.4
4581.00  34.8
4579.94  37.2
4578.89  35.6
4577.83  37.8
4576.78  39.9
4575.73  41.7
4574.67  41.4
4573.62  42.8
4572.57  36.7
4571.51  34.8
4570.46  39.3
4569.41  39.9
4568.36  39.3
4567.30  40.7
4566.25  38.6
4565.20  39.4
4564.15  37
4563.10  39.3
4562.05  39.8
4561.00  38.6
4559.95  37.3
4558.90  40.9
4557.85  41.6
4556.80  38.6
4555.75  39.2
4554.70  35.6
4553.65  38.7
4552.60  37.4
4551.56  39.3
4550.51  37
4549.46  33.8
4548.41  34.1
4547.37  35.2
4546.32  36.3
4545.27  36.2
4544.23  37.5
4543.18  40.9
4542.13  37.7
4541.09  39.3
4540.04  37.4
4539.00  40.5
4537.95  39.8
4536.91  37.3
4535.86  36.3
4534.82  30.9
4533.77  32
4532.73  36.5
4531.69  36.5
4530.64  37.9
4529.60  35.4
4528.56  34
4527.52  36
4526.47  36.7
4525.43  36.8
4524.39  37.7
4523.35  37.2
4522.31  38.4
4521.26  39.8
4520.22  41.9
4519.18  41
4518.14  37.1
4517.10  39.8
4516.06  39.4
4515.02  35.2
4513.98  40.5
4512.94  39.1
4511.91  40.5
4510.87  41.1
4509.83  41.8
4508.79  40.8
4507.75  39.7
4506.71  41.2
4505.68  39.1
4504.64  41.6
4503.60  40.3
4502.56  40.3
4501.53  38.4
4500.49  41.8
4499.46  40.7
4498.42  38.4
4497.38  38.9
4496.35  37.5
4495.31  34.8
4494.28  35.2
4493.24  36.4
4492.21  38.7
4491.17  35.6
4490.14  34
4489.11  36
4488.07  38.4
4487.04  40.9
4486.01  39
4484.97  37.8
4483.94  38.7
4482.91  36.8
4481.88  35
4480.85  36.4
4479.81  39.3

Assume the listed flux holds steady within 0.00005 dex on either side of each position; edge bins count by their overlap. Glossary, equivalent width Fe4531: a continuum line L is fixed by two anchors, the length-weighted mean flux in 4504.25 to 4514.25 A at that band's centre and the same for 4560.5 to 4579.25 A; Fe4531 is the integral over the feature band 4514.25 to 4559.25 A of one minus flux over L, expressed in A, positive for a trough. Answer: 2.7 A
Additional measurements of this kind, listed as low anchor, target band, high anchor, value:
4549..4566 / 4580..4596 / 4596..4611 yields 0.4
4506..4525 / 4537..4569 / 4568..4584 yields 0.4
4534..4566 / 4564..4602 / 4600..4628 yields 0.1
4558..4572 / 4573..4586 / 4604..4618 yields 0.2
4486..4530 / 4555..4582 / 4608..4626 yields -0.1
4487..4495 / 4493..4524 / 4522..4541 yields -2.3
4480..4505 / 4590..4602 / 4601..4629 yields 0.2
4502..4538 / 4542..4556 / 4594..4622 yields 0.5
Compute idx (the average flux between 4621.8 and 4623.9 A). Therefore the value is 40.2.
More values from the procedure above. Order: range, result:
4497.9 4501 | 40.3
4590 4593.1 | 38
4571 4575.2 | 38.9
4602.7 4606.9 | 39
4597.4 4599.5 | 38.2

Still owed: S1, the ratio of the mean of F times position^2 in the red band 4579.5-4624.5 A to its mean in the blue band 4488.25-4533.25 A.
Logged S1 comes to 1.04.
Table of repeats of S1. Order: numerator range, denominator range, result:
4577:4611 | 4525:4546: 1.06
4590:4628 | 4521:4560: 1.07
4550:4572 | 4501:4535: 1.03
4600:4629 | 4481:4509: 1.06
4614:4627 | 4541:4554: 1.08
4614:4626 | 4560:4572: 1.03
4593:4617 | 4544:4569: 1.03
